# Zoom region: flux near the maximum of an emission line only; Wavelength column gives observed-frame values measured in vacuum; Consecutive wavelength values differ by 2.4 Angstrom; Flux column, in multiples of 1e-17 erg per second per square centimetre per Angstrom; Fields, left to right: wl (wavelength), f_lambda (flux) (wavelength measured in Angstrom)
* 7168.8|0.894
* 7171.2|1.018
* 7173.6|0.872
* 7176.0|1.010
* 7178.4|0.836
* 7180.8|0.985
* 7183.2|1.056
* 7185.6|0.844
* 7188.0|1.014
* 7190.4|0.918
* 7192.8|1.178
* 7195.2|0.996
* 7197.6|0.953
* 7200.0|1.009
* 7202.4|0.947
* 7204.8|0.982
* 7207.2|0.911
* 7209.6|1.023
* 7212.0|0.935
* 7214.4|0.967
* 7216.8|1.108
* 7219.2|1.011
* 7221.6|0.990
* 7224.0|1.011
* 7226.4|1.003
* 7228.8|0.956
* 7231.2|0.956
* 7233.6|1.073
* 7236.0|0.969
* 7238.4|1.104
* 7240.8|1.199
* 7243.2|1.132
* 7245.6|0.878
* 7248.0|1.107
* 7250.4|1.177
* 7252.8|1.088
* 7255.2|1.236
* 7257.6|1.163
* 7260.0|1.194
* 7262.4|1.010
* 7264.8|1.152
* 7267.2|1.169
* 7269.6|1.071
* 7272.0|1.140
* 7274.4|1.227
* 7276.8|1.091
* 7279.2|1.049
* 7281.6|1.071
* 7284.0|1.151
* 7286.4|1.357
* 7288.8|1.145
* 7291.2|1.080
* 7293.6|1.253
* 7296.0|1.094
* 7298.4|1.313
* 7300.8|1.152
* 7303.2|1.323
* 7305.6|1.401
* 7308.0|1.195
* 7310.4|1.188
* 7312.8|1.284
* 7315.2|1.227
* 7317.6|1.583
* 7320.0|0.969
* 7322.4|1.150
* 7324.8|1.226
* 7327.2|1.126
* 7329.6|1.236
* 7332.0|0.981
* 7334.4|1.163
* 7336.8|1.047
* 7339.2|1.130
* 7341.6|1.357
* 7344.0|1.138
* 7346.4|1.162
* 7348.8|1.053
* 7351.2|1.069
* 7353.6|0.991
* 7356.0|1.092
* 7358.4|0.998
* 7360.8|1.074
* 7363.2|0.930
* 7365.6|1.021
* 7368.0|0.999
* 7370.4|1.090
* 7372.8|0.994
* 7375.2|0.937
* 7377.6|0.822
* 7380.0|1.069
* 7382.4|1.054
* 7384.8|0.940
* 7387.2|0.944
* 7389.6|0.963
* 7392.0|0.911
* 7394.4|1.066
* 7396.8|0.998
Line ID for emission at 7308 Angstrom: C III] 1909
